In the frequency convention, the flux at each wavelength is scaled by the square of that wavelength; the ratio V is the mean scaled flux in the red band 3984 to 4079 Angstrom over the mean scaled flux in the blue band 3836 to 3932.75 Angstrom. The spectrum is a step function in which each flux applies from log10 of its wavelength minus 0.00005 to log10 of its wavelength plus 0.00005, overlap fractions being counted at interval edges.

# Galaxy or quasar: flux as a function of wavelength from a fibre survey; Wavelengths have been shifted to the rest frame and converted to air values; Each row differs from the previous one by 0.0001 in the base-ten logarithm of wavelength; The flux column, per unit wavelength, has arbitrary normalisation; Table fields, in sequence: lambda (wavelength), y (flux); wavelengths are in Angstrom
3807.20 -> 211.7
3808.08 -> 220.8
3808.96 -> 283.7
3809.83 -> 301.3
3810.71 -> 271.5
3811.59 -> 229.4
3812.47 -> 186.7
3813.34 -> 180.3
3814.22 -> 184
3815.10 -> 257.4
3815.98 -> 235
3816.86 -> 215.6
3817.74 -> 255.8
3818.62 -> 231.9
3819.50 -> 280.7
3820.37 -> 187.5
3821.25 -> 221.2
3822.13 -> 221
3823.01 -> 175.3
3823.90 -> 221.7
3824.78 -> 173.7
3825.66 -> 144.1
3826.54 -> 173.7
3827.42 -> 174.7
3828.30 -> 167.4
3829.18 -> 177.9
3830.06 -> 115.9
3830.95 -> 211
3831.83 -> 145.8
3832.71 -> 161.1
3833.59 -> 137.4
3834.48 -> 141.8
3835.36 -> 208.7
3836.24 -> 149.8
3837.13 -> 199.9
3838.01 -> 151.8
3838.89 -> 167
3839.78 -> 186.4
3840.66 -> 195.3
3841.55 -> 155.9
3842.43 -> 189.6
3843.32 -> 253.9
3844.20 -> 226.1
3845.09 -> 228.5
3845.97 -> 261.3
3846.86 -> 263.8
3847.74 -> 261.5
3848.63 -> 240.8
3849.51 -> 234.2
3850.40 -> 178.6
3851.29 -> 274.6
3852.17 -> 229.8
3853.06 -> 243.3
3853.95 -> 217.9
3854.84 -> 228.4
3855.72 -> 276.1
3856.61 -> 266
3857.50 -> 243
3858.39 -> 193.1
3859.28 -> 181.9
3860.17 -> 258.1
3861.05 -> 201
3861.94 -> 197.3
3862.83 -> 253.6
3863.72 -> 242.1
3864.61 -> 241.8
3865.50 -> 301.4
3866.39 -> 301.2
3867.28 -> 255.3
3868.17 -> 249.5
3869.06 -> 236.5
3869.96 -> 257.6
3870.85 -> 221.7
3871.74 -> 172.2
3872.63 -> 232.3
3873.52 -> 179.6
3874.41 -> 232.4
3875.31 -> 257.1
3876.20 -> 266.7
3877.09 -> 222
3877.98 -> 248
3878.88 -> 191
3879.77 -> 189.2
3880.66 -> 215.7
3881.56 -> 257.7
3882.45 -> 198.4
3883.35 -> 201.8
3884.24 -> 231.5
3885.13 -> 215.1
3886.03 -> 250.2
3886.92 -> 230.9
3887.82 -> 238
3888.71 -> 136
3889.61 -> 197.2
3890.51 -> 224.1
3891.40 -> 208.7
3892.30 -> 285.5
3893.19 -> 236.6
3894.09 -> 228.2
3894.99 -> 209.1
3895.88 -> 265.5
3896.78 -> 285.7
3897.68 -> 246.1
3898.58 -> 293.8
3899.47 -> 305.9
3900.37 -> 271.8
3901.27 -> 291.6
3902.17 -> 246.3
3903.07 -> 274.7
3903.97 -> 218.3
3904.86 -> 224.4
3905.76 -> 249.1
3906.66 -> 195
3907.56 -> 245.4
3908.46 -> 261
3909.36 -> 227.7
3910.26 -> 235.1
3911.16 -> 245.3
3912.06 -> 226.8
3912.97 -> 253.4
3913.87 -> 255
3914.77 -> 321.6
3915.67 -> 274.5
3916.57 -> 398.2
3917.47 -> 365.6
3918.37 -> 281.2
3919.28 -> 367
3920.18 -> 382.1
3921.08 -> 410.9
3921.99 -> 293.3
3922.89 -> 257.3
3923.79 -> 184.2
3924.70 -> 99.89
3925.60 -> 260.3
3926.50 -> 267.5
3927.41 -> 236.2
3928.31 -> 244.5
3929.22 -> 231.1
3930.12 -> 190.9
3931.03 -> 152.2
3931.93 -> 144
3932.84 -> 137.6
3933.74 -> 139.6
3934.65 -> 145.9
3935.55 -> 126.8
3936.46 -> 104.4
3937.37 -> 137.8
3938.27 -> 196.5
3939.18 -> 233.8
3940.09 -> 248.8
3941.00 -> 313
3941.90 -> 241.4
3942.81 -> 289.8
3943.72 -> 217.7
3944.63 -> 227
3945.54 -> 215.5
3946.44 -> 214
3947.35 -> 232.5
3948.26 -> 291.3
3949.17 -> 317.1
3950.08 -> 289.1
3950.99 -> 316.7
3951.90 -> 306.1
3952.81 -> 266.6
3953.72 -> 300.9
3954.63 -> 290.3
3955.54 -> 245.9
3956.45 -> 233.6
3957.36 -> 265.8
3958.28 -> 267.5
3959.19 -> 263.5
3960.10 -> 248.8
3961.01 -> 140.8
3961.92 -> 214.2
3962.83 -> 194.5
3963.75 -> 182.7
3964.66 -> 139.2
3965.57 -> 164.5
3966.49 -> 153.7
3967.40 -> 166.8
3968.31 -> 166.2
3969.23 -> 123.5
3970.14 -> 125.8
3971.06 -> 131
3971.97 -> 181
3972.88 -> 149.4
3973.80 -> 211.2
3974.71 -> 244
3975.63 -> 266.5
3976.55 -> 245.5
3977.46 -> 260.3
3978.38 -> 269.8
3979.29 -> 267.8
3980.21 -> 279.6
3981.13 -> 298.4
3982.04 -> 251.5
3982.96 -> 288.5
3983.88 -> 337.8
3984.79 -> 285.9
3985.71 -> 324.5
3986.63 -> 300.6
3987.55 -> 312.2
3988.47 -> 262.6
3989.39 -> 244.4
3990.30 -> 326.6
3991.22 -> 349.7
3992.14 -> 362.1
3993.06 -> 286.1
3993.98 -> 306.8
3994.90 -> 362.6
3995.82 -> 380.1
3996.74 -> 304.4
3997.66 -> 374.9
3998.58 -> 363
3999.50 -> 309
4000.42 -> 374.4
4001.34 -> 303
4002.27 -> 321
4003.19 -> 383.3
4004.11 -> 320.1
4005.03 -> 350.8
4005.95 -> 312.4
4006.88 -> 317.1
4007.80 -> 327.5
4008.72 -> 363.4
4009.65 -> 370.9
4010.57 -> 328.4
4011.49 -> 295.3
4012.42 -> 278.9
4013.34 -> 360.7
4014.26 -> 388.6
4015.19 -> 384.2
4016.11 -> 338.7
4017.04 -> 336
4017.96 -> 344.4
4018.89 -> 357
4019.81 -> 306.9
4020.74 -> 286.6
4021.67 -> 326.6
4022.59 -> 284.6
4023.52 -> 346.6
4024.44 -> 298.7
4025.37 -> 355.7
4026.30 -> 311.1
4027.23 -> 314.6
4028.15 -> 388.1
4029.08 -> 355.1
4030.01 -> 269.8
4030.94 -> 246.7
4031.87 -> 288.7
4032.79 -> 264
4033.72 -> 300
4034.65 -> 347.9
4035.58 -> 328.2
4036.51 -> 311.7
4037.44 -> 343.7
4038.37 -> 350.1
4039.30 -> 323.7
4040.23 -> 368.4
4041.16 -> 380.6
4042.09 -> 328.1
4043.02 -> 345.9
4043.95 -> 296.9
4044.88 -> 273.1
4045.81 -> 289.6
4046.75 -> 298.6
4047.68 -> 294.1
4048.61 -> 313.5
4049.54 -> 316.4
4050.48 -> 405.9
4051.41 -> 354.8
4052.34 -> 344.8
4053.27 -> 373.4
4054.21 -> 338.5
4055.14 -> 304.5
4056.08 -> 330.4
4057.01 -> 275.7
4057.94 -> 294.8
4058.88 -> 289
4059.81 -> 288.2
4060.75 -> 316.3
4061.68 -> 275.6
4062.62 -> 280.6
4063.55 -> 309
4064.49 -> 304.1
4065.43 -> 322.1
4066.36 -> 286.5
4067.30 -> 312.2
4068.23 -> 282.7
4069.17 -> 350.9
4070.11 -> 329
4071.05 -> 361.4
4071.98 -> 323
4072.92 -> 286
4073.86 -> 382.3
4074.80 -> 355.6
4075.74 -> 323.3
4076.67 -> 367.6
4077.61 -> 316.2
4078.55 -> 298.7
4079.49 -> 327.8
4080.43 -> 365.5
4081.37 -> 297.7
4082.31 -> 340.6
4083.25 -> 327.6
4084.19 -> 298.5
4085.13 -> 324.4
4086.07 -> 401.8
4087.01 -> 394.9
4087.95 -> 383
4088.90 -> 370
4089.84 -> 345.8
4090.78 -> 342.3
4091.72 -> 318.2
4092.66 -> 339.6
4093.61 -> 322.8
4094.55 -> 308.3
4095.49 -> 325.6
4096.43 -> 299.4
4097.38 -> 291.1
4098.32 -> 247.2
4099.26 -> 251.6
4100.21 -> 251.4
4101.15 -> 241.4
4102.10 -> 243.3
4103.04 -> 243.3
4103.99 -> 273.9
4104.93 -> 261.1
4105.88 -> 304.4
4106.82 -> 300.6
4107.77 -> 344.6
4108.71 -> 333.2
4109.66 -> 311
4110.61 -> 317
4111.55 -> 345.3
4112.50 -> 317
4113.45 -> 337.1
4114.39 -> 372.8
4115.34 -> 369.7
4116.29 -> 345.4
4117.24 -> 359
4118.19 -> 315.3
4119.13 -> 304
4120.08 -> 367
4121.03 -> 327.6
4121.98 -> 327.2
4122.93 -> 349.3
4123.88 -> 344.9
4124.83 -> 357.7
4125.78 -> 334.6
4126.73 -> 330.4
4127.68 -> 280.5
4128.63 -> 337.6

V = 1.46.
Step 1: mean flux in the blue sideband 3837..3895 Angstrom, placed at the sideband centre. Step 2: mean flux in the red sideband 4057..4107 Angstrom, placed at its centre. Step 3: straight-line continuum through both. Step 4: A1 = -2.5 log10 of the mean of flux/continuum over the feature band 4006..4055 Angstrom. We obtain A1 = -0.13 mag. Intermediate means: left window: 226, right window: 313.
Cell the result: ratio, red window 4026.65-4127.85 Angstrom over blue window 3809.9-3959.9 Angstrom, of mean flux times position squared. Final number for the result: 1.5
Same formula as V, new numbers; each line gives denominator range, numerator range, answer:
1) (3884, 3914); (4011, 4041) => 1.44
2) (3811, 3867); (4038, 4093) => 1.74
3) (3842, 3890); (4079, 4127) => 1.57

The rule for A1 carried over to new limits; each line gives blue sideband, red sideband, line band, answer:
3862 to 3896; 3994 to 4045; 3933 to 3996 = 0.21 mag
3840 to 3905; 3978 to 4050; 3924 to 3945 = 0.34 mag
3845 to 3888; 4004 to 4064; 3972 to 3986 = 0.13 mag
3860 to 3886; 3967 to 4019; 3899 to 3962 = 0.06 mag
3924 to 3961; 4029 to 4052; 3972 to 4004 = -0.11 mag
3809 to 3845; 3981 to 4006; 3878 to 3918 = 0.02 mag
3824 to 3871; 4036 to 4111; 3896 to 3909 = -0.09 mag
